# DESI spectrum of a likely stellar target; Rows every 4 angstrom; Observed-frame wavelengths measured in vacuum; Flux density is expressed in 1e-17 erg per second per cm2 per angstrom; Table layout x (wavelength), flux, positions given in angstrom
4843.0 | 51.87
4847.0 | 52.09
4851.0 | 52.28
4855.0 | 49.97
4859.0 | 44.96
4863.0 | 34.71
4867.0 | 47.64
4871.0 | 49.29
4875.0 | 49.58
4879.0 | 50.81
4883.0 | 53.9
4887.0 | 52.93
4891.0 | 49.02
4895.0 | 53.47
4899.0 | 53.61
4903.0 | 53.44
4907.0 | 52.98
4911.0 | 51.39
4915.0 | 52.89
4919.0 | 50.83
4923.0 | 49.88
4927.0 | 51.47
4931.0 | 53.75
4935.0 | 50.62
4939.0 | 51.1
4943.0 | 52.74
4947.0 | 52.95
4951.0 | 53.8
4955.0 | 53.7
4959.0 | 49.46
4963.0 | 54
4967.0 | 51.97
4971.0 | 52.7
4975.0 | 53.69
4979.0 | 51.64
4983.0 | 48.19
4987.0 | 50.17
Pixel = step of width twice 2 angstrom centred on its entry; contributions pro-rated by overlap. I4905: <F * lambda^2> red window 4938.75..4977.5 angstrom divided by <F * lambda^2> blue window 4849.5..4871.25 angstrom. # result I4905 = 1.2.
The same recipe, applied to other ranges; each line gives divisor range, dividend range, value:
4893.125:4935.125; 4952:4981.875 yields 1.02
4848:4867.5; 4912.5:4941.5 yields 1.15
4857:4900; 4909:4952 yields 1.08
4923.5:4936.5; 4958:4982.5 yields 1.02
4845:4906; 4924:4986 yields 1.08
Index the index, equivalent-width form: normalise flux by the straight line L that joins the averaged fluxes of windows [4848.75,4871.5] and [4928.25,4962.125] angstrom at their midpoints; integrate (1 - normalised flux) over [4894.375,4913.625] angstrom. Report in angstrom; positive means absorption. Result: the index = -1.4 angstrom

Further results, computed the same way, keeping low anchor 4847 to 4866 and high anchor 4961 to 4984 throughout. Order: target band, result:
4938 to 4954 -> -0.6 angstrom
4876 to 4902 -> -2.3 angstrom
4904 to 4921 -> -1.0 angstrom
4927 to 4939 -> -0.4 angstrom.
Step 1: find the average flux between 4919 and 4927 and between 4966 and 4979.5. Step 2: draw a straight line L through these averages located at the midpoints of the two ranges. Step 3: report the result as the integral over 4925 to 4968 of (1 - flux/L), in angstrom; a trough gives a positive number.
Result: -0.7 angstrom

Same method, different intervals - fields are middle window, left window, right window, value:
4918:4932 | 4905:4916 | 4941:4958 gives 0.3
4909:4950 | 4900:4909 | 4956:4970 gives 0.7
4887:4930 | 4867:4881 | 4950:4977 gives -1.0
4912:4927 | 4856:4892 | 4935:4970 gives -0.2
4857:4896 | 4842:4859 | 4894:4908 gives 2.7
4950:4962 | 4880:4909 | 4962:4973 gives 0.1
